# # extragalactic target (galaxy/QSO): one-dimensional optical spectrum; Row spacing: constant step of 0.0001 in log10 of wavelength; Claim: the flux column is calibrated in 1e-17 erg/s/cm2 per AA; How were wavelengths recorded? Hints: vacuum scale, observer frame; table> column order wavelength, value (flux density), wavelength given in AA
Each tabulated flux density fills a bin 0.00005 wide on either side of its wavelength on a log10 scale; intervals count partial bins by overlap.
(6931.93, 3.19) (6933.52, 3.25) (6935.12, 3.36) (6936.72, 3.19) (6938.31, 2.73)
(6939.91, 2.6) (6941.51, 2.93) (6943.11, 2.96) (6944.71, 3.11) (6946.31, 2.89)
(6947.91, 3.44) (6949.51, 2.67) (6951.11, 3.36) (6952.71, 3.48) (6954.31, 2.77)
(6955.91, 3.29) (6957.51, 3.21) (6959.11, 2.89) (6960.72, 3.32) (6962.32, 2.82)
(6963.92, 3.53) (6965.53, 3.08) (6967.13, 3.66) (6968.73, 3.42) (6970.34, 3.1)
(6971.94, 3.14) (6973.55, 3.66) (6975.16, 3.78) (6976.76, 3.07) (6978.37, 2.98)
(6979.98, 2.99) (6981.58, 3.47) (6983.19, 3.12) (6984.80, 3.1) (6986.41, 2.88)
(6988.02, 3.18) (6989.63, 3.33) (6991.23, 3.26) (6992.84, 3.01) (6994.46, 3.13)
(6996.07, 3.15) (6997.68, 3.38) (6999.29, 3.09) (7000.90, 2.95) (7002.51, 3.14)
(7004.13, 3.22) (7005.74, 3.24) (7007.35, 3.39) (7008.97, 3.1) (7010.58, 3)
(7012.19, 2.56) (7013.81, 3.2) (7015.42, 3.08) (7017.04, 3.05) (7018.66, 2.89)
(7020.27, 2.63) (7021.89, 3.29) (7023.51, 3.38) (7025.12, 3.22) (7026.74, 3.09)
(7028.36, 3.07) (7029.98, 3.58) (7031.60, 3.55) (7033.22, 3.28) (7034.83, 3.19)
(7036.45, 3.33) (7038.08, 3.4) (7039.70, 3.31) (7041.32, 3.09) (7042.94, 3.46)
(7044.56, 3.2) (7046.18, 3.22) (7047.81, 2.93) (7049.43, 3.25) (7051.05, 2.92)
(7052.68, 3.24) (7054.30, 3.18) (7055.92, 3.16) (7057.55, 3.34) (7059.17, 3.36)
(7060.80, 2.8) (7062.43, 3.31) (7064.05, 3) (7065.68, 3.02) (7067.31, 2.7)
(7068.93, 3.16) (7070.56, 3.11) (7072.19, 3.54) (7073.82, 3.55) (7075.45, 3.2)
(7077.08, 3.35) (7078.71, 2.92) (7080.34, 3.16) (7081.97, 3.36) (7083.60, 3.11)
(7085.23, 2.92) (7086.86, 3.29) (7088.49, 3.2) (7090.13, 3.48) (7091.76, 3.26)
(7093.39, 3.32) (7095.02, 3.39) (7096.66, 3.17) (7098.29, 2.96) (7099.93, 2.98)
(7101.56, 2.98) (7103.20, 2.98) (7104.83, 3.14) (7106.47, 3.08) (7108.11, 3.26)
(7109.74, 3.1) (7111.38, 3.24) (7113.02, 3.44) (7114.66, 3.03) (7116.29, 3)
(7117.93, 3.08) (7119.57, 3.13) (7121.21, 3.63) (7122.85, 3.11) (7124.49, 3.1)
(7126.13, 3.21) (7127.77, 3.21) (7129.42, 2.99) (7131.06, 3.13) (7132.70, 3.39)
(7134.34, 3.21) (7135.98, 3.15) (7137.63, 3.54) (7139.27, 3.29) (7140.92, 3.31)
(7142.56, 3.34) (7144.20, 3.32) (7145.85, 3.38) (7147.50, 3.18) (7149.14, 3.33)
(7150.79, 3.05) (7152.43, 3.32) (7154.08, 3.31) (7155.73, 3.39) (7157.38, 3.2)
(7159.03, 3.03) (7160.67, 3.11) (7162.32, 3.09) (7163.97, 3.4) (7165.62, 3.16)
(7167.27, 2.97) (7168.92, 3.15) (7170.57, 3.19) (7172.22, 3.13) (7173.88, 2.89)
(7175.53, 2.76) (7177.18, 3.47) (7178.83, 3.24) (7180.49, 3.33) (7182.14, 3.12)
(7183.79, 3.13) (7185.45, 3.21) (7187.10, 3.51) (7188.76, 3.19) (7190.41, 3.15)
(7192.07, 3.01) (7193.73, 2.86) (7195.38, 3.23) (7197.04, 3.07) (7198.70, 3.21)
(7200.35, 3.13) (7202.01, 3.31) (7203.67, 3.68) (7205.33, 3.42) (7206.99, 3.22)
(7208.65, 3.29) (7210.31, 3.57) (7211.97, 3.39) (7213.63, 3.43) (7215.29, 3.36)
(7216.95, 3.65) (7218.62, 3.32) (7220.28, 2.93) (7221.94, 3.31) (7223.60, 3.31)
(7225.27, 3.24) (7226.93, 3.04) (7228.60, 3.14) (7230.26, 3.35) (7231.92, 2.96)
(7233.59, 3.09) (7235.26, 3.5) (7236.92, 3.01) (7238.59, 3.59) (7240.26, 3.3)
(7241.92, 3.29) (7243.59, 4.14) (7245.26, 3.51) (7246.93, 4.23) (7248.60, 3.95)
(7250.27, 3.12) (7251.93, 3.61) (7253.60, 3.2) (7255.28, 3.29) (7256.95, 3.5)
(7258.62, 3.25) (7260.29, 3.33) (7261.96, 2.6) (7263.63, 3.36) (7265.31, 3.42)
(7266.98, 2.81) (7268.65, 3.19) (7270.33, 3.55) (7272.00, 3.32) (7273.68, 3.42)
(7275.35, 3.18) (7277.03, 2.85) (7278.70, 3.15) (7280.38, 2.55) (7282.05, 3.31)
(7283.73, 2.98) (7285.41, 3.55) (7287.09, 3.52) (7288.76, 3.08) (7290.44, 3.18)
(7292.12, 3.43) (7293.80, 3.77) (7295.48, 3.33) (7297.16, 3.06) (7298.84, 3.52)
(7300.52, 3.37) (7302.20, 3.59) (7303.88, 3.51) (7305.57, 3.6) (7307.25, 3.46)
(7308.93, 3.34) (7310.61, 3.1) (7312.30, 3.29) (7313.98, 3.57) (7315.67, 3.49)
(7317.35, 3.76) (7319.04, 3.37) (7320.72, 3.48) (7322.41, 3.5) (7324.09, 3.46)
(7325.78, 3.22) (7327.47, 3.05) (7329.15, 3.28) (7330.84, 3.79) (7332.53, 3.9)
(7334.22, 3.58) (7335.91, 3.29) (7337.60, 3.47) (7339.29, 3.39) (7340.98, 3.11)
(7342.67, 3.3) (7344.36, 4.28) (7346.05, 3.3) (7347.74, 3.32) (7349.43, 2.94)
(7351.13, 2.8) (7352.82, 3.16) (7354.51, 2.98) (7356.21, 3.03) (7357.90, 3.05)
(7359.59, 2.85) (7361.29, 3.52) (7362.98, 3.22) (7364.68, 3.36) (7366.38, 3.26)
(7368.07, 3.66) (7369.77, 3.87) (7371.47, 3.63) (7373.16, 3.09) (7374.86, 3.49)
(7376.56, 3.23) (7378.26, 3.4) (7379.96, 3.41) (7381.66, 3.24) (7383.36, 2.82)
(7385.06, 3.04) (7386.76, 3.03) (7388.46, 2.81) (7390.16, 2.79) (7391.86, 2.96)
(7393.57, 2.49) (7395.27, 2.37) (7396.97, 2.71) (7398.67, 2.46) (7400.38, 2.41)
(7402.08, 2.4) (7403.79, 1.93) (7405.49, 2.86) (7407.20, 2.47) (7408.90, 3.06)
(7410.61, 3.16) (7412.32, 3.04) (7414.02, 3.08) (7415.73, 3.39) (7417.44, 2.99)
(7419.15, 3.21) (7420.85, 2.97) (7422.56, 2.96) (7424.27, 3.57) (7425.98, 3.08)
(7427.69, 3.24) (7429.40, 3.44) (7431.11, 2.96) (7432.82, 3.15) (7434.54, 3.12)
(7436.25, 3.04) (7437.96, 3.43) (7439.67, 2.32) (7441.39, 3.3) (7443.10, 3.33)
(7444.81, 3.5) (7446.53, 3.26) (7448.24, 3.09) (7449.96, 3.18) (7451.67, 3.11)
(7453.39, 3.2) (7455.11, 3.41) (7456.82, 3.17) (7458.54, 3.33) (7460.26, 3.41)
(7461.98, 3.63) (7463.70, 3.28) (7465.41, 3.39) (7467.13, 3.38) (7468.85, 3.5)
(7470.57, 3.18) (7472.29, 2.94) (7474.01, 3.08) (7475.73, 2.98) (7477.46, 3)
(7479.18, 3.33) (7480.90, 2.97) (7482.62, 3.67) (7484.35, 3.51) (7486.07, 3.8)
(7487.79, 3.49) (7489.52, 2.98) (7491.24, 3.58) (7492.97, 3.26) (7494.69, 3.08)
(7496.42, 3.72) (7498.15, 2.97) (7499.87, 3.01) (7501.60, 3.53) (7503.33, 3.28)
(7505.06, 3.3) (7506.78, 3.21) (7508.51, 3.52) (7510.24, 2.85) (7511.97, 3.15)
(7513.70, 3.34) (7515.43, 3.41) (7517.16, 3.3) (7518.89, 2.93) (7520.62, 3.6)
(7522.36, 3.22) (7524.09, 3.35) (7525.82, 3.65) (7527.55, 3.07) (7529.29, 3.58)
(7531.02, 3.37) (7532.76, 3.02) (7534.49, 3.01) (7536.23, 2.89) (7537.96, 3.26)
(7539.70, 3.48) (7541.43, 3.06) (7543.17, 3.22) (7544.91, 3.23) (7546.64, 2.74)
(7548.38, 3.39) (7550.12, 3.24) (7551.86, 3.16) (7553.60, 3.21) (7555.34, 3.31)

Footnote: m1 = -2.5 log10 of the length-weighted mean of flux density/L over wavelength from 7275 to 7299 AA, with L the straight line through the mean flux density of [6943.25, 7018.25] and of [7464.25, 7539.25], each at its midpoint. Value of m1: 0.00 mag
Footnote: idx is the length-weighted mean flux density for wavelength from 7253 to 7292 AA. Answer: 3.2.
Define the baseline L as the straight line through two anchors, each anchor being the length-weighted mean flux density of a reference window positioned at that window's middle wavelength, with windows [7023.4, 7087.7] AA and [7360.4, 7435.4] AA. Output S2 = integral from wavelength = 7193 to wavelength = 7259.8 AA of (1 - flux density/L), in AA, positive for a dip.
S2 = -4.75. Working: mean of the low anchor 3.2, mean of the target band 3.35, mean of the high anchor 3.05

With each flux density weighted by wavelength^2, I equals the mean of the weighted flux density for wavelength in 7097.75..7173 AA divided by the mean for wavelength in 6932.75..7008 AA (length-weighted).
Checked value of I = 1.06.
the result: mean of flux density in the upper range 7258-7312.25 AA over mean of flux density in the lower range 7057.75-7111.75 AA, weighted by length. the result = 1.0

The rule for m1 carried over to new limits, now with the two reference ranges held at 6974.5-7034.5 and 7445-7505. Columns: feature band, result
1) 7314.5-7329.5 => -0.054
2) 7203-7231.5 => -0.036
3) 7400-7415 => 0.196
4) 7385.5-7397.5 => 0.187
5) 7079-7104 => 0.005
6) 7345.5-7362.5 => 0.054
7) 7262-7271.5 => 0.006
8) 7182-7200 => 0.018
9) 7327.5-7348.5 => -0.076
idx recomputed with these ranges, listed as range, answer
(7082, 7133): 3.17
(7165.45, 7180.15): 3.11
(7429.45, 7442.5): 3.08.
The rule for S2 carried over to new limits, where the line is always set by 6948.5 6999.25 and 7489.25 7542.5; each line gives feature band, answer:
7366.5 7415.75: 4.2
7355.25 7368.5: 0.1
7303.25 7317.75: -0.9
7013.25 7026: 0.5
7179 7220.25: -0.6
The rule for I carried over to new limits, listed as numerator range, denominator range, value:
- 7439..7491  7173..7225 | 1.08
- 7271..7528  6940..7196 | 1.11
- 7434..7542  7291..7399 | 1.03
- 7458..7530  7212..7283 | 1.07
